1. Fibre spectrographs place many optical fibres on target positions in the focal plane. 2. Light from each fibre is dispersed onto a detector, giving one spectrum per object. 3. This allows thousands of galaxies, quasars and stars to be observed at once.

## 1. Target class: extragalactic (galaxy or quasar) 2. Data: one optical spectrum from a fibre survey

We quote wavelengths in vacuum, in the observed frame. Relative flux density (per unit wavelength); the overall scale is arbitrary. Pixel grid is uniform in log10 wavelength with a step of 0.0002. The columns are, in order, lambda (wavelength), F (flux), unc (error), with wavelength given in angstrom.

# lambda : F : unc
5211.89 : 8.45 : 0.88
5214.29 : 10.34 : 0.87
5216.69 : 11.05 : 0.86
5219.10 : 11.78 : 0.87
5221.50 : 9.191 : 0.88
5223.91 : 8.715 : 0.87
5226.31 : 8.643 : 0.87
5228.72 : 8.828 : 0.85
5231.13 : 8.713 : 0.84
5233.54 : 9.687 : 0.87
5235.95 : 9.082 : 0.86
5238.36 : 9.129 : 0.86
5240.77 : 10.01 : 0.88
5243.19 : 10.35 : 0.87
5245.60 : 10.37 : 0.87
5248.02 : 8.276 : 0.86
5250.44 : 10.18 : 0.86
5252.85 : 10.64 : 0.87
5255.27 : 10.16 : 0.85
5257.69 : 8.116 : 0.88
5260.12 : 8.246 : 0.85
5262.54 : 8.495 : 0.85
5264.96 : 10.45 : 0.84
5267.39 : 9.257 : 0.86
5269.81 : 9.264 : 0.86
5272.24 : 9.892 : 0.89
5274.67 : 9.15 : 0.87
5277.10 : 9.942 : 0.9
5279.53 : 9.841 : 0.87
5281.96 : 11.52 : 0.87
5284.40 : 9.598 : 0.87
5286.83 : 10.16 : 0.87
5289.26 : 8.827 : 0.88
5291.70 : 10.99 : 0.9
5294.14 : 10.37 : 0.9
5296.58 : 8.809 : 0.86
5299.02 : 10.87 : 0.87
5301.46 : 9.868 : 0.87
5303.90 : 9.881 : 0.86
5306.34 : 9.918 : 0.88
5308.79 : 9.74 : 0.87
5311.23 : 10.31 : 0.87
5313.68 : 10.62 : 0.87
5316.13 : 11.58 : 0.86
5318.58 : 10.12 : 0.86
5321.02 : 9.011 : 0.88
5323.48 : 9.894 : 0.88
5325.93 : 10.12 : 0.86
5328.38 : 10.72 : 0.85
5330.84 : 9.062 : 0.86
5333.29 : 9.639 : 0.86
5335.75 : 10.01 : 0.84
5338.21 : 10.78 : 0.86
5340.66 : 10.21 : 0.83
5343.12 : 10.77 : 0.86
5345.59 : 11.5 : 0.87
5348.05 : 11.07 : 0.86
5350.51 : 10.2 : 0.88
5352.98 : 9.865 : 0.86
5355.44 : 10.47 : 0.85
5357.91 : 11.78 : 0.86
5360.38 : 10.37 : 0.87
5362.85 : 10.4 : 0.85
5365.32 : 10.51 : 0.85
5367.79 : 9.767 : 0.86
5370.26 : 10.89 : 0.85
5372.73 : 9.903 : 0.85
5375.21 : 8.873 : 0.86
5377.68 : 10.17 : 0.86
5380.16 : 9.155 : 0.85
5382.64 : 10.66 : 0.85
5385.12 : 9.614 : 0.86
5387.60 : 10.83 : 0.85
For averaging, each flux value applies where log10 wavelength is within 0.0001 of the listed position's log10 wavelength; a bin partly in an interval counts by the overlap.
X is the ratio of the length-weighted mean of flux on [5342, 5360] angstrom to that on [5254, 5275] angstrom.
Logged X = 1.2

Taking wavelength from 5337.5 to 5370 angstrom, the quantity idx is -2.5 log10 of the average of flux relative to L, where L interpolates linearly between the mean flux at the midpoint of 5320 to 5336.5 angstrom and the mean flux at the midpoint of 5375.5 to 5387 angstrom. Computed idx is -0.08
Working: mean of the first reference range 9.78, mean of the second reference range 9.87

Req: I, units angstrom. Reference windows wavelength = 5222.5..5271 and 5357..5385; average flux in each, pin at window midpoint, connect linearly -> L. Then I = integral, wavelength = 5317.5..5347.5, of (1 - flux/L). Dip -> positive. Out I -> -0.8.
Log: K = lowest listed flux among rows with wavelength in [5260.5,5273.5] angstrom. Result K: 8.495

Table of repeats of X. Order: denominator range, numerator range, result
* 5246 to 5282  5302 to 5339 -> 1.06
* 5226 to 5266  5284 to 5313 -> 1.06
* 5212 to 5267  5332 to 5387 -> 1.08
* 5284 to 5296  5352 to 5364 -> 1.06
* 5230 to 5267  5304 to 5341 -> 1.07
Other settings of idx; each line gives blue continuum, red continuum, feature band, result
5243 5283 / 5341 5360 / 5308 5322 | 0.003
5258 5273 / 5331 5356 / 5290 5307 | -0.042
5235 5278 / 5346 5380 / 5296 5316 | -0.026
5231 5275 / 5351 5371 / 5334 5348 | -0.036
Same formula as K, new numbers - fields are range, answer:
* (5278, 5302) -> 8.809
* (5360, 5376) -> 8.873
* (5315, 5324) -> 9.011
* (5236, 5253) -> 8.276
